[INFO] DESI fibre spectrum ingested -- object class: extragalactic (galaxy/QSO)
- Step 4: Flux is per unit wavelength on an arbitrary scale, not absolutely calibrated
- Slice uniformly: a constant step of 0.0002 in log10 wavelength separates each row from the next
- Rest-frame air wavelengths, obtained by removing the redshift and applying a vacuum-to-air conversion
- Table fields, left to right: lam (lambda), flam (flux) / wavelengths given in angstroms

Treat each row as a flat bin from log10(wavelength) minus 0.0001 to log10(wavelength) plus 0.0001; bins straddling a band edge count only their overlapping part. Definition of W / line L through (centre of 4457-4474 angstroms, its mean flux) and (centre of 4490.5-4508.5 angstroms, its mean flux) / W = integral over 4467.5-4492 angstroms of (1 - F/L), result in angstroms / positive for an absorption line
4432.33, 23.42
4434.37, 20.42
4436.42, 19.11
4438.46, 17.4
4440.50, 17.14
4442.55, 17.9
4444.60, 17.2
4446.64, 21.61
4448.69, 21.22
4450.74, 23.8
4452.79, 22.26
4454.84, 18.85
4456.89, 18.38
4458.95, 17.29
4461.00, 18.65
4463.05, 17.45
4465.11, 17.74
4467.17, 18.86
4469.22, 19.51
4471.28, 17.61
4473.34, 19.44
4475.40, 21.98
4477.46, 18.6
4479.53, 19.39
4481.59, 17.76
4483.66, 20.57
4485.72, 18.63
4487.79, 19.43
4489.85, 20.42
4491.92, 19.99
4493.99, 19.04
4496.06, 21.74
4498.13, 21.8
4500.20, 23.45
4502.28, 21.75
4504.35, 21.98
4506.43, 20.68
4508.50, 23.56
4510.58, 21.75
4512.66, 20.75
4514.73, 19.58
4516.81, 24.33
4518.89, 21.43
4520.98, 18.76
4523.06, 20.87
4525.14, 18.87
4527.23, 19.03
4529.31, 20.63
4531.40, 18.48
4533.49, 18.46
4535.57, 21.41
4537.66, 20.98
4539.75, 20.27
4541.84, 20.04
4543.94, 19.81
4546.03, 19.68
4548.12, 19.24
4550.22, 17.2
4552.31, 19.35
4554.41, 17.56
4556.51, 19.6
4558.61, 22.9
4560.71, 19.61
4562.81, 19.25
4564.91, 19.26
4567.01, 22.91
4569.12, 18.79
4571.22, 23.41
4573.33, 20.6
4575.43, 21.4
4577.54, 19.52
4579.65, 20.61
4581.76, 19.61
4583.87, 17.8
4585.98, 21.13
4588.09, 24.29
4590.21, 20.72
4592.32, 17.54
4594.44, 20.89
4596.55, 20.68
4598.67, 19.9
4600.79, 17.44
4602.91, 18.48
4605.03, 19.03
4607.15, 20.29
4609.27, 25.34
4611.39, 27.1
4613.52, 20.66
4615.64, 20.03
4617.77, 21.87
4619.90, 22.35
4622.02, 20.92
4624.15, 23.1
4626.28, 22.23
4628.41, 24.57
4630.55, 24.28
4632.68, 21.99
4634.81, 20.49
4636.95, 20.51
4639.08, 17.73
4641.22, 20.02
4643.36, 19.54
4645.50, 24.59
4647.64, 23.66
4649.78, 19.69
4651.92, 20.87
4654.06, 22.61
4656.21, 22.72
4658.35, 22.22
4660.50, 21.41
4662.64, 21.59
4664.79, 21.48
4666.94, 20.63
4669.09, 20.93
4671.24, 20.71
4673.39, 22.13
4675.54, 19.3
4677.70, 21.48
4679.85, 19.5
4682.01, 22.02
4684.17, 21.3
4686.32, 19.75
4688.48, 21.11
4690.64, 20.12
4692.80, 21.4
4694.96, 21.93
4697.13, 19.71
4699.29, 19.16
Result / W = 0.2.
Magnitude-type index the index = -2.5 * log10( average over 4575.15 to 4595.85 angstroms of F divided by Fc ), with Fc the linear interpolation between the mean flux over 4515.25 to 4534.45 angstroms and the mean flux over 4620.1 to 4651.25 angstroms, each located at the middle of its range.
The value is 0.03 mag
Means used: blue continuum 20.1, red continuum 21.7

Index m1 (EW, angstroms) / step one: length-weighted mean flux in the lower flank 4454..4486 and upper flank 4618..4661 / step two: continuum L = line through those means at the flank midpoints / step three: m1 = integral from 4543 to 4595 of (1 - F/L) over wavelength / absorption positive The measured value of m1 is 1.1 angstroms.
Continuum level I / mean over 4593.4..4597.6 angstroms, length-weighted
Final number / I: 20.8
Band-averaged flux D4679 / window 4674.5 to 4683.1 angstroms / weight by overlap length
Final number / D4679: 20.6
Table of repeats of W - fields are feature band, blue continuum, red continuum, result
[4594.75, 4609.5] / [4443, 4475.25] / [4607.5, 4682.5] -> 0.9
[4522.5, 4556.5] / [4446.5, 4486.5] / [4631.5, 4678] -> 1.1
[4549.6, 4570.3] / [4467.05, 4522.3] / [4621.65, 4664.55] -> 1.3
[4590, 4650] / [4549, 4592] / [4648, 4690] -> -1.6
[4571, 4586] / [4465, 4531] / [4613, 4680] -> 0.5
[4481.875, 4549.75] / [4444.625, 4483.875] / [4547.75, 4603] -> -2.7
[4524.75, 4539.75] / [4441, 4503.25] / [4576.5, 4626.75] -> 0.4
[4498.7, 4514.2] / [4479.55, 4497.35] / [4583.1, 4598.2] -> -1.6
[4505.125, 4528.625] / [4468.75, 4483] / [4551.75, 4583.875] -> -1.5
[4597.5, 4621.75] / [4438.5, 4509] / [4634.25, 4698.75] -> -0.5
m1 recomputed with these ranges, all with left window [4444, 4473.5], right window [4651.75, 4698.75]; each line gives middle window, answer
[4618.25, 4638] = -1.46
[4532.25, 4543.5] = -0.10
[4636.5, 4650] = -0.03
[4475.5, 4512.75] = -1.92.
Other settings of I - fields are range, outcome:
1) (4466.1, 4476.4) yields 19.5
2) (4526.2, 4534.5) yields 19.2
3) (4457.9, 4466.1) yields 17.8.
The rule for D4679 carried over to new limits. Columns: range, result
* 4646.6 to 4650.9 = 21.7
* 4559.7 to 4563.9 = 19.4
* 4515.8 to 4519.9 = 22.9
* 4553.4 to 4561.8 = 19.9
